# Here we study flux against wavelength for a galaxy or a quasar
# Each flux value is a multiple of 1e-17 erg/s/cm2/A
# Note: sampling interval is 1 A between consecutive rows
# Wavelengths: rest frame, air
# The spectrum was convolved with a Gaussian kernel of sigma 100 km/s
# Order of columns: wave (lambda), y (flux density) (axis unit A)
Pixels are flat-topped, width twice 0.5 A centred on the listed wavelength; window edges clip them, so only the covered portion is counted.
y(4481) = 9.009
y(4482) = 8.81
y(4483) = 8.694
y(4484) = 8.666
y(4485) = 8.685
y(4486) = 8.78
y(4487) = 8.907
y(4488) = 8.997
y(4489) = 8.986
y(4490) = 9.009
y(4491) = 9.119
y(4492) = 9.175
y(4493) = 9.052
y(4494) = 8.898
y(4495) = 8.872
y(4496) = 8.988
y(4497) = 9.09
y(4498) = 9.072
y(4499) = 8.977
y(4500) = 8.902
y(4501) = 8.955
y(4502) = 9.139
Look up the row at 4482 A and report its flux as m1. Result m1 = 8.81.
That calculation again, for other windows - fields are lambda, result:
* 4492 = 9.175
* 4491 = 9.119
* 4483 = 8.694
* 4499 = 8.977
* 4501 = 8.955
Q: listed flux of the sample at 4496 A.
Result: 8.988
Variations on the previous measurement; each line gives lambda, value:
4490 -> 9.009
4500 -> 8.902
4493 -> 9.052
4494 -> 8.898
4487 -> 8.907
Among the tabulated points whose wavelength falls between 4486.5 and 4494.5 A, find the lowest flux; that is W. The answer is 8.898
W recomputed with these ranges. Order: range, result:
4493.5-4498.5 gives 8.872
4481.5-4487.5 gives 8.666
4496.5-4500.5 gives 8.902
